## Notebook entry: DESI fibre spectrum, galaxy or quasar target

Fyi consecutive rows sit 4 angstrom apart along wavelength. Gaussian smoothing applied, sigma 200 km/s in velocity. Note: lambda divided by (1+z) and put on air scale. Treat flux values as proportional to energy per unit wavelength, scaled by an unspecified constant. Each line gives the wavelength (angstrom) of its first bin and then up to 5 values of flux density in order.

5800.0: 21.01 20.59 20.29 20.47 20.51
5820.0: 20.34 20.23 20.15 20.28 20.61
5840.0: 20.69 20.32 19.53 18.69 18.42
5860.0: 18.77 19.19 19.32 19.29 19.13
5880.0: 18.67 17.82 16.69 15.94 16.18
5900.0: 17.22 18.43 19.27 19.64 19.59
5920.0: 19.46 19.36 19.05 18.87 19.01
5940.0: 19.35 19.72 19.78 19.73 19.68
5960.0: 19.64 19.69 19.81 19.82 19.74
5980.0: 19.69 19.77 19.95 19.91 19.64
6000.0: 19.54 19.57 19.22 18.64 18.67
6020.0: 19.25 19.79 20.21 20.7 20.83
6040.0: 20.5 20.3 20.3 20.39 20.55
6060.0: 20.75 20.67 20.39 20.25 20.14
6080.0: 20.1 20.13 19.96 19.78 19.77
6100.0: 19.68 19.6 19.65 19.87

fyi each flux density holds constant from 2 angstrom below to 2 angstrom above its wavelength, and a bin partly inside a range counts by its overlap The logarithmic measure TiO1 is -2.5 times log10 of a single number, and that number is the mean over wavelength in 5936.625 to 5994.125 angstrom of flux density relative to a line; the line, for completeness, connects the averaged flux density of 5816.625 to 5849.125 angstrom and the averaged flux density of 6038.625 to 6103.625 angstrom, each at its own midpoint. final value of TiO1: 0.03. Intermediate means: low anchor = 20.3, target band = 19.7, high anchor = 20.2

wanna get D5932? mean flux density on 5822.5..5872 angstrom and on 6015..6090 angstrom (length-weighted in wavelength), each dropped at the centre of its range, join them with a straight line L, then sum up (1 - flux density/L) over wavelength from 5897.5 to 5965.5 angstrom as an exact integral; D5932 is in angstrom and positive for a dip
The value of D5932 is 2.2 angstrom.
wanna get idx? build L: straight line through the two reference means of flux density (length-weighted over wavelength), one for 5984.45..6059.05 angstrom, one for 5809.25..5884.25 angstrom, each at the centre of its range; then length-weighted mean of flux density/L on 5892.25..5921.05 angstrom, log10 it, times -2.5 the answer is 0.08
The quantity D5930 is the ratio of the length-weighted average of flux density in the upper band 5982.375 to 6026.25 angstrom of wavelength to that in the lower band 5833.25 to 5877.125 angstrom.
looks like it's 1.00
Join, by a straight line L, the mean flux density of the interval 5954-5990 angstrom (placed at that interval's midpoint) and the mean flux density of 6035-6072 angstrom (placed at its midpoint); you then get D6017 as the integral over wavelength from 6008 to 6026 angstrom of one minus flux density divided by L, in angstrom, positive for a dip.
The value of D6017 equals 0.95 angstrom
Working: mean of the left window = 19.8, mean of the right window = 20.5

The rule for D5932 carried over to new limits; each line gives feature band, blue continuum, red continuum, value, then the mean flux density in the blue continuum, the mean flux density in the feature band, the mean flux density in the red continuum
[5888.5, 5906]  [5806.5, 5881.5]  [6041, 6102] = 2.6 angstrom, 19.7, 16.9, 20.2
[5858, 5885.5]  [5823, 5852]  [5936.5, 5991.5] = 1.5 angstrom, 20.2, 18.9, 19.7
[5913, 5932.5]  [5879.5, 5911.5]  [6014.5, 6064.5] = -1.3 angstrom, 17.6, 19.3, 20.2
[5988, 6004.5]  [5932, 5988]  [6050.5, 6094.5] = 0.1 angstrom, 19.6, 19.7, 20.3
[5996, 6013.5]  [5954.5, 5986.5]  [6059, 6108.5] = 0.5 angstrom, 19.7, 19.3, 20.1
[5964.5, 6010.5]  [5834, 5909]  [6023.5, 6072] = 0.3 angstrom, 18.6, 19.7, 20.5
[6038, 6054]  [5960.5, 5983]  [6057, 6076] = 0.0 angstrom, 19.7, 20.4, 20.5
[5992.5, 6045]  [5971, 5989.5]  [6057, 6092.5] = 0.6 angstrom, 19.8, 19.8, 20.3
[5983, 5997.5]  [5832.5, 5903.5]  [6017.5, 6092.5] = -0.1 angstrom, 18.6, 19.8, 20.3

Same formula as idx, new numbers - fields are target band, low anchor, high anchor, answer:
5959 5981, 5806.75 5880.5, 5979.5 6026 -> -0.01 mag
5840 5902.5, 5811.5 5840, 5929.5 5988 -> 0.10 mag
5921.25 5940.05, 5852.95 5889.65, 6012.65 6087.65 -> 0.00 mag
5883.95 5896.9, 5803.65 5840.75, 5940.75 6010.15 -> 0.21 mag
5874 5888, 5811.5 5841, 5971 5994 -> 0.11 mag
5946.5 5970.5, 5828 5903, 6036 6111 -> -0.02 mag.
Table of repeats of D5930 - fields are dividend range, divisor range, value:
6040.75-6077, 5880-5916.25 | 1.15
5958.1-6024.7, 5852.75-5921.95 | 1.06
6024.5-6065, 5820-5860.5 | 1.03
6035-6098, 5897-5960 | 1.06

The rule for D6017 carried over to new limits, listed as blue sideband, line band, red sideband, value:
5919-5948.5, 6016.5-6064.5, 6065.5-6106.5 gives -1.2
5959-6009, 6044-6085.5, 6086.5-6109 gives -1.3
